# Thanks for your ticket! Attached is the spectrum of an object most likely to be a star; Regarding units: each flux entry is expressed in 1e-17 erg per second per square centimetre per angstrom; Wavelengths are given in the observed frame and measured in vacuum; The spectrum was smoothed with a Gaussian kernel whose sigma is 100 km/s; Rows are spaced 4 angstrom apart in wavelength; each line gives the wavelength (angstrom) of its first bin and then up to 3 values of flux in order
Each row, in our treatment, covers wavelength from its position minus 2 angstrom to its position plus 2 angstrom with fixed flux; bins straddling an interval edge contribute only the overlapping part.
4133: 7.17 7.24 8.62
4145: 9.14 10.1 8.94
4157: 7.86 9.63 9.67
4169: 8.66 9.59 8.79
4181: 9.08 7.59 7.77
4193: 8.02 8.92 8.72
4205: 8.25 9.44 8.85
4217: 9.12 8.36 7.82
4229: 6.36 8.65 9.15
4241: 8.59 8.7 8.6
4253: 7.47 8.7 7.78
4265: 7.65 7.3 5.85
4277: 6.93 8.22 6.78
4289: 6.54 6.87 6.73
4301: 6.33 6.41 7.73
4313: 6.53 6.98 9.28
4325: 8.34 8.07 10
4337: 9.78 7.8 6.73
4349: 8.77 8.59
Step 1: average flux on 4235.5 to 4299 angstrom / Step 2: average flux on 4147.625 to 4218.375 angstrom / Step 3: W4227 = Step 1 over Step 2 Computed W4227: 0.86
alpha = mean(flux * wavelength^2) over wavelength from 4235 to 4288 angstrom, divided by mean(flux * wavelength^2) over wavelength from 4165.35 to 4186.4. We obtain 0.9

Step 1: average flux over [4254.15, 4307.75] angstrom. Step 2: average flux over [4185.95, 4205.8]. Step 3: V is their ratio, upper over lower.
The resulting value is 0.86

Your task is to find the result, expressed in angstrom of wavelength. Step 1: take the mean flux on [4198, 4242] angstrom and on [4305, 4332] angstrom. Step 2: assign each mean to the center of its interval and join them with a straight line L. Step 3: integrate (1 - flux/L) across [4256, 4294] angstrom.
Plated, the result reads 4.1 angstrom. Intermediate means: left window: 8.49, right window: 7.8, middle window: 7.23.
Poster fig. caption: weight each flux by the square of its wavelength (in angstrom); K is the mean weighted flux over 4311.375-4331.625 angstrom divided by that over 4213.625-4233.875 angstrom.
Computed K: 1.0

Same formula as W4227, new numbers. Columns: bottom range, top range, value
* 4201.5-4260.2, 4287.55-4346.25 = 0.91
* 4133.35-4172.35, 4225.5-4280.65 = 0.89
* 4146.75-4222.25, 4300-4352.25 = 0.90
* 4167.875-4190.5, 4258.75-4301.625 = 0.82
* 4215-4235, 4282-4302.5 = 0.84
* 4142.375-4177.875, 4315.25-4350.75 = 0.92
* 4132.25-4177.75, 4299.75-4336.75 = 0.89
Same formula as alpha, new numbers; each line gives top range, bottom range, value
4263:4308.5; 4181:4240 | 0.85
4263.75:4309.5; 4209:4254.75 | 0.85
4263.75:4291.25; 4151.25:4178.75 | 0.82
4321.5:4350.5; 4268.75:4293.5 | 1.27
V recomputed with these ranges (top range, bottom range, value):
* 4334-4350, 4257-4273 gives 1.11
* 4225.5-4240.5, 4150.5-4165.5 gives 0.90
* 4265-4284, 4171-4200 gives 0.83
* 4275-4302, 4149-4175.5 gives 0.76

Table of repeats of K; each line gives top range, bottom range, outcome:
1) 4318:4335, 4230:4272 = 1.12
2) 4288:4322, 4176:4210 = 0.87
